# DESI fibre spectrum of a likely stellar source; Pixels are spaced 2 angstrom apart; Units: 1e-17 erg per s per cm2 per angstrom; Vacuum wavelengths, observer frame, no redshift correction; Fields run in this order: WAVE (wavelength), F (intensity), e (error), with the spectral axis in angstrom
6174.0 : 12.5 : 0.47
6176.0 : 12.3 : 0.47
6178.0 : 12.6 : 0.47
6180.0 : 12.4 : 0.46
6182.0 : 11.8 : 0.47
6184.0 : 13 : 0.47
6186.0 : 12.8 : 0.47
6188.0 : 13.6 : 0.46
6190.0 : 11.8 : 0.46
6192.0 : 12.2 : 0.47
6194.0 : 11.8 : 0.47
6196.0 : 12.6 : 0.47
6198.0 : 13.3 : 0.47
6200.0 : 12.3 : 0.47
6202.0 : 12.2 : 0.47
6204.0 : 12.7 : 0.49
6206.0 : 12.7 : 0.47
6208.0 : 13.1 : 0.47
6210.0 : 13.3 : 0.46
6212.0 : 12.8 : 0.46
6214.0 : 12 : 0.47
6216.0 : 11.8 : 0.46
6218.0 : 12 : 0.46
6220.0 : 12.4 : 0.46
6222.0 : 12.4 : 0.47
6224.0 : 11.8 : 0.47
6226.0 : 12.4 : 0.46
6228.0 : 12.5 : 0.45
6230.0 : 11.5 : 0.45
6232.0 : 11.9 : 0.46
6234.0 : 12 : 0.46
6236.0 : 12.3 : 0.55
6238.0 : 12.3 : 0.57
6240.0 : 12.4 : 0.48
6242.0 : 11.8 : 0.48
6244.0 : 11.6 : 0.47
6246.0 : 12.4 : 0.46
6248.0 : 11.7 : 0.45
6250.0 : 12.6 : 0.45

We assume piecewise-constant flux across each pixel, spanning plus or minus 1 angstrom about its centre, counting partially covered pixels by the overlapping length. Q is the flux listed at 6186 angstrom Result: 12.8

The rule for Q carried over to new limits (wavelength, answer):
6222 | 12.4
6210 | 13.3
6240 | 12.4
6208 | 13.1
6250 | 12.6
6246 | 12.4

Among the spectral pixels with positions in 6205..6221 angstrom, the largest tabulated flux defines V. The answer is 13.3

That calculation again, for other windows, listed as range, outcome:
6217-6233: 12.5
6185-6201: 13.6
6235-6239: 12.3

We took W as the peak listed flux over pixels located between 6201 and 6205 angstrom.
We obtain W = 12.7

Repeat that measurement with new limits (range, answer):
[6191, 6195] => 12.2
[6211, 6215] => 12.8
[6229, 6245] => 12.4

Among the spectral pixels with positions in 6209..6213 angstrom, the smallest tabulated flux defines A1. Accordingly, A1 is 12.8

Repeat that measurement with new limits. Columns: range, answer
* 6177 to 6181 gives 12.4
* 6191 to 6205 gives 11.8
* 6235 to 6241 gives 12.3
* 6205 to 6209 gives 12.7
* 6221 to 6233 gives 11.5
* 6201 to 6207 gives 12.2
